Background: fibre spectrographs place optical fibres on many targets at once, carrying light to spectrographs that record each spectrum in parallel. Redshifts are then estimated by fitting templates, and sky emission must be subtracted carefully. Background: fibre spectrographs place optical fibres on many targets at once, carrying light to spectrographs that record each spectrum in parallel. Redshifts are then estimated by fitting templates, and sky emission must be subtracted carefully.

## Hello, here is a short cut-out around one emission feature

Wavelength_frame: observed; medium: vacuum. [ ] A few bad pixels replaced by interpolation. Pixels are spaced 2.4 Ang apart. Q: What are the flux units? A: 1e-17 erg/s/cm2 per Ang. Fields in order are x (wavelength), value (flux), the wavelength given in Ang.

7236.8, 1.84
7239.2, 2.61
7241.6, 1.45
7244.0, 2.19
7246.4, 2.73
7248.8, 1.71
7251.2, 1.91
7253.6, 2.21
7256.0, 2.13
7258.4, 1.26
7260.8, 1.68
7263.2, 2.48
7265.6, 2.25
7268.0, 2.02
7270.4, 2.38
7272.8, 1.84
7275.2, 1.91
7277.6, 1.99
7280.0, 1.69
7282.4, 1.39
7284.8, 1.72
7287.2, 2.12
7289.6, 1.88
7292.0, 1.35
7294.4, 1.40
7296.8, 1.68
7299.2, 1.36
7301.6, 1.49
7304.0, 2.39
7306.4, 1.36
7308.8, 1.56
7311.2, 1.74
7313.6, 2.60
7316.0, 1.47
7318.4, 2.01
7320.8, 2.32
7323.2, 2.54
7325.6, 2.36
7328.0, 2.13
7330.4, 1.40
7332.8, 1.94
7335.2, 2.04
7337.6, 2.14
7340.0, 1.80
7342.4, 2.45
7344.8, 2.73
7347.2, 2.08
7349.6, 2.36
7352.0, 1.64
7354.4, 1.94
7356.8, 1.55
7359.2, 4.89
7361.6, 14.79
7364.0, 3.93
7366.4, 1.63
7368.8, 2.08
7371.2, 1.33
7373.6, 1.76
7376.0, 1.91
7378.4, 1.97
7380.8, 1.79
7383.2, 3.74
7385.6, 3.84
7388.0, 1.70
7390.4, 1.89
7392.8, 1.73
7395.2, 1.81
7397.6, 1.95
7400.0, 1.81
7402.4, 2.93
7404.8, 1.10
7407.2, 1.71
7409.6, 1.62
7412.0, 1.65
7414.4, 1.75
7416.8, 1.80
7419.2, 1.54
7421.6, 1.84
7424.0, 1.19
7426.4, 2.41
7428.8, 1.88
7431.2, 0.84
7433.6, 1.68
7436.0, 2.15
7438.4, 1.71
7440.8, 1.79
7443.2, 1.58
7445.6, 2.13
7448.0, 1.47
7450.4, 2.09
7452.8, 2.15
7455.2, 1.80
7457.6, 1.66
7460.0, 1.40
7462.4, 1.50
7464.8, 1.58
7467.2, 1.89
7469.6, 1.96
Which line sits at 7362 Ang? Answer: H-alpha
